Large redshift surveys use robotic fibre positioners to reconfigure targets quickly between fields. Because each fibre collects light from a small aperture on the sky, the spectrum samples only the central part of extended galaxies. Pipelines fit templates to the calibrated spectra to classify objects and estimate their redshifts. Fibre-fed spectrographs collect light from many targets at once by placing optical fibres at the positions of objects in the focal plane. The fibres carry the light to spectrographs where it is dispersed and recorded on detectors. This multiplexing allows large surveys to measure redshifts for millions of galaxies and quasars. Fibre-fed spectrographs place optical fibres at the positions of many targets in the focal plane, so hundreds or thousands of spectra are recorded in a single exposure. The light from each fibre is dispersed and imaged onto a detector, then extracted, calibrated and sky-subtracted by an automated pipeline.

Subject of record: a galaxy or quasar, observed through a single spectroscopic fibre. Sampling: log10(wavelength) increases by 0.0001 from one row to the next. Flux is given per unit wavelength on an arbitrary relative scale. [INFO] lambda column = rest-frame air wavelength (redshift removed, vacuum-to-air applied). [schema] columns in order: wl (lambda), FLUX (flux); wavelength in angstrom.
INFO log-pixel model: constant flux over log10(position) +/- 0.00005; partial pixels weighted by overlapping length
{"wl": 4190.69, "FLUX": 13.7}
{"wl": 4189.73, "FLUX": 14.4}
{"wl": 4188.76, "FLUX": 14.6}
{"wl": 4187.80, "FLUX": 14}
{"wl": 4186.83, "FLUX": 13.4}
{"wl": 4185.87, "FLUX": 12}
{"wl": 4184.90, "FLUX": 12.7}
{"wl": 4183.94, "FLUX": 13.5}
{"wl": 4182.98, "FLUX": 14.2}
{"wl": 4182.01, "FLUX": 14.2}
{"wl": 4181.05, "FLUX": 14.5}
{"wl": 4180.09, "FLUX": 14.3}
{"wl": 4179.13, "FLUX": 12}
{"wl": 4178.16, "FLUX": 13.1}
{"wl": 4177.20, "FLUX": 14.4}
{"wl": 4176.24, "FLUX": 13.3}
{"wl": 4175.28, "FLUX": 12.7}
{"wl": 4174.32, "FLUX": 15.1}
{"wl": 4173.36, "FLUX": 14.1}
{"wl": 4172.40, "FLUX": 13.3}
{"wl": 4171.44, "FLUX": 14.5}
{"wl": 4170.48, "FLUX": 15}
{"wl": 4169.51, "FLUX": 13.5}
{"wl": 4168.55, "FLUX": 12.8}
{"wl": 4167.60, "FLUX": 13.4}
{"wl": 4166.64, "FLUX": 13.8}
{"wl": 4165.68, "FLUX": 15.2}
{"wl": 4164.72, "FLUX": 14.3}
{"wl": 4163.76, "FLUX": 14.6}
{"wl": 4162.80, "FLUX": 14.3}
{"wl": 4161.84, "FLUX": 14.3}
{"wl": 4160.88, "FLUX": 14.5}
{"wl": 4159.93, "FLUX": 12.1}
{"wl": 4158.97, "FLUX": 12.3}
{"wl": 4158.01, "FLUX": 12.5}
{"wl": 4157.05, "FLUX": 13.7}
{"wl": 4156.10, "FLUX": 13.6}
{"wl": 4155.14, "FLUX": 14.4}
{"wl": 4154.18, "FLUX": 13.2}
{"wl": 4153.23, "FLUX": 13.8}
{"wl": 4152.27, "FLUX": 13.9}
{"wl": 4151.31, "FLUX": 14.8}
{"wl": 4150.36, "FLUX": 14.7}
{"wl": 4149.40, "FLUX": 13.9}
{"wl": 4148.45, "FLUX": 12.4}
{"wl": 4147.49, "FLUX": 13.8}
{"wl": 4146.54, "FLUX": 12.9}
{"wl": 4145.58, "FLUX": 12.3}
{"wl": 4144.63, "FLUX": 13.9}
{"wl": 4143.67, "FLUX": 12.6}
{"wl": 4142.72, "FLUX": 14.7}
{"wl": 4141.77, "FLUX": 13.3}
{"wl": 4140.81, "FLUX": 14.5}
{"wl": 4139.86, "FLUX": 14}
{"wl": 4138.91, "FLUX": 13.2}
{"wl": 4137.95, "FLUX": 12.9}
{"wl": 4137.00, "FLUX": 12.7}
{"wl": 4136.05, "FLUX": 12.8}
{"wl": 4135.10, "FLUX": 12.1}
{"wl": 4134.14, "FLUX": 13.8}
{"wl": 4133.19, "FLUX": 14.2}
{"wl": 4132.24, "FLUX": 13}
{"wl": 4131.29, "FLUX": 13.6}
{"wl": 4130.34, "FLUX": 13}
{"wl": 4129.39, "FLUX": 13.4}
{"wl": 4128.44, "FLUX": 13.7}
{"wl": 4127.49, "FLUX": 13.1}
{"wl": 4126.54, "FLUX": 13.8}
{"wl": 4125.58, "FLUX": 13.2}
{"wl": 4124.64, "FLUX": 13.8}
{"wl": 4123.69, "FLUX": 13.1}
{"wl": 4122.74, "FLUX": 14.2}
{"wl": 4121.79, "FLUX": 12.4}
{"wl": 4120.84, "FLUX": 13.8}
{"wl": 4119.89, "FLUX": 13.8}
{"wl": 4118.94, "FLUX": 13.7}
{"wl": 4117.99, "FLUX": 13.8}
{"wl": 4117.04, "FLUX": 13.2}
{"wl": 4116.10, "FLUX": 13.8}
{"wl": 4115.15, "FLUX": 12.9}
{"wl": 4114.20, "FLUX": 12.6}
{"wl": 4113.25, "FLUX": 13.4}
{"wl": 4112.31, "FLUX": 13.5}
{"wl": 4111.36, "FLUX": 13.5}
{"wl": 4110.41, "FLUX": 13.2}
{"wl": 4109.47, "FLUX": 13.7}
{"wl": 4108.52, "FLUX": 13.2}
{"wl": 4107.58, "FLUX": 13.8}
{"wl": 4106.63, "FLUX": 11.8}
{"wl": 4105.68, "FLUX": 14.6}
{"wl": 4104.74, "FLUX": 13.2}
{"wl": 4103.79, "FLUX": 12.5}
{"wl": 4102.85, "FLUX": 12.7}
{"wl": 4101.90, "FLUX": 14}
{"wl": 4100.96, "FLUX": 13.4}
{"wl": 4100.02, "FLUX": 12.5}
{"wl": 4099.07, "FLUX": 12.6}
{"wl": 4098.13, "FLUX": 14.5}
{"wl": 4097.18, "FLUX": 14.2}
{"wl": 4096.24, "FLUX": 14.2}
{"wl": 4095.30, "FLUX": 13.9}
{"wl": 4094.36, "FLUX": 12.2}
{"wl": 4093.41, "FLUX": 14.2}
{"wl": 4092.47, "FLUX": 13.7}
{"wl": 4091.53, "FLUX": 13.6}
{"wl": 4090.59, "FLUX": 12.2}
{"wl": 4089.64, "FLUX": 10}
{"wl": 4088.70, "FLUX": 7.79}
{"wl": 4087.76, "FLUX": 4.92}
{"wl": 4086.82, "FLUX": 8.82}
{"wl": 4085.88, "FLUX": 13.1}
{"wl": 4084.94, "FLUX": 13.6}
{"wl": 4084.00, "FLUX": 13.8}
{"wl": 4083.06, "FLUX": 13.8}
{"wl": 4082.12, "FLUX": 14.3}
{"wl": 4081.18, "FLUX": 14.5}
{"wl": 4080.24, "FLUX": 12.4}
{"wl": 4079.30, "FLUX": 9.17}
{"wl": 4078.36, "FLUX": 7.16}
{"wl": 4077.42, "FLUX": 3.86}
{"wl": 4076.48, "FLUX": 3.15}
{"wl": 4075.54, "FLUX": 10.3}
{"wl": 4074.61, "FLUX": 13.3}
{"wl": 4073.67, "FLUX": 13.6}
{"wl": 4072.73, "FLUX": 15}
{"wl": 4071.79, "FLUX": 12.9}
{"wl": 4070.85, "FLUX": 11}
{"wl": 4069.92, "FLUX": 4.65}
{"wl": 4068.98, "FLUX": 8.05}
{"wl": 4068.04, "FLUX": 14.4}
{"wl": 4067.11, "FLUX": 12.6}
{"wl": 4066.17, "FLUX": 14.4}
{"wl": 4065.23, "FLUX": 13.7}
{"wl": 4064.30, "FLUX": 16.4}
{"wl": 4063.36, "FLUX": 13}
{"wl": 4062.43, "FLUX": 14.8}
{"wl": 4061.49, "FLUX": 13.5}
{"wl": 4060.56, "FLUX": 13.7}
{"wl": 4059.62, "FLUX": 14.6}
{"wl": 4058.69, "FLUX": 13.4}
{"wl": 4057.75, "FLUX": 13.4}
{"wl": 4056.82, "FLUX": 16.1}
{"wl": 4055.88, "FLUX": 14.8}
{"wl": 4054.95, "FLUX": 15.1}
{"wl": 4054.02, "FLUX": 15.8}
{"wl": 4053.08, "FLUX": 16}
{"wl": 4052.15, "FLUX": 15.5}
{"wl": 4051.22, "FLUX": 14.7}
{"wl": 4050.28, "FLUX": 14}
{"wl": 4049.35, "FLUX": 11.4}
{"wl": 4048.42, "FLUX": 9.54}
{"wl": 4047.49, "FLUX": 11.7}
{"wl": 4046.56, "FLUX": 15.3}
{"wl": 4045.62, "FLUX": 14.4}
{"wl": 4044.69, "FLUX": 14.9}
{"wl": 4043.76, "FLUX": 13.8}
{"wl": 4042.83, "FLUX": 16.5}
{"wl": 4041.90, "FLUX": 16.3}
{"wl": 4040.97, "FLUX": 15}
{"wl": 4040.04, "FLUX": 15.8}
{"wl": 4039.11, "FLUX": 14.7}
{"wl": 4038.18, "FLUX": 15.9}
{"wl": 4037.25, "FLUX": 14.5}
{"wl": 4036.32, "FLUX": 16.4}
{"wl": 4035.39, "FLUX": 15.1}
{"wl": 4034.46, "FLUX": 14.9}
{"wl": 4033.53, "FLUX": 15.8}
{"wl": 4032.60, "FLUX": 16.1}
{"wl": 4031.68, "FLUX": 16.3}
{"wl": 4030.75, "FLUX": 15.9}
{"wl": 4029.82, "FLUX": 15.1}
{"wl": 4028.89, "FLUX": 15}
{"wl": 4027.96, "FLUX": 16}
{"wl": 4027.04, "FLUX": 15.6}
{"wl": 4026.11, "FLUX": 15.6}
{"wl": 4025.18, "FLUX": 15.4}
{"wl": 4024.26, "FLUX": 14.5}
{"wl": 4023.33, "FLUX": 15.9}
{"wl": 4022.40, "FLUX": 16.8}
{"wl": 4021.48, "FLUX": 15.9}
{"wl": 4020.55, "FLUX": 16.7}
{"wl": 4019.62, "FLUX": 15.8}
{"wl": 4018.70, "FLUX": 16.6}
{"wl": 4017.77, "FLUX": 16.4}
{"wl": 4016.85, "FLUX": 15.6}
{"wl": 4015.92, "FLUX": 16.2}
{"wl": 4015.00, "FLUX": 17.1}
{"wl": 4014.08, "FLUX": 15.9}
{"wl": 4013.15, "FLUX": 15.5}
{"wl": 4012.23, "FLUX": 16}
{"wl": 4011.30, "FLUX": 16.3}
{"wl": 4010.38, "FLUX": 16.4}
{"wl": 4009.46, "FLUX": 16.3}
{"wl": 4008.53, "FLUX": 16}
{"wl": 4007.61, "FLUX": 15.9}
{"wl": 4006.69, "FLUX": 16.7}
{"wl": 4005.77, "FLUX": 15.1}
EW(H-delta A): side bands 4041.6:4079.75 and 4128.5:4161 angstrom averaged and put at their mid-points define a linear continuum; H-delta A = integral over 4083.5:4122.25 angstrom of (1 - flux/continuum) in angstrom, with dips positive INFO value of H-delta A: 0.8 angstrom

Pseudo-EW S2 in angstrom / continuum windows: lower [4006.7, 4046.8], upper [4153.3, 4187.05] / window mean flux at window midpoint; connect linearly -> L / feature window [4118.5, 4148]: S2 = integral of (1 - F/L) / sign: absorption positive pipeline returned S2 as 1.7 angstrom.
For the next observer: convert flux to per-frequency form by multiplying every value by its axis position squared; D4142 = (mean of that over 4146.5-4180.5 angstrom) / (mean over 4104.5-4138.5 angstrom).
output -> 1.1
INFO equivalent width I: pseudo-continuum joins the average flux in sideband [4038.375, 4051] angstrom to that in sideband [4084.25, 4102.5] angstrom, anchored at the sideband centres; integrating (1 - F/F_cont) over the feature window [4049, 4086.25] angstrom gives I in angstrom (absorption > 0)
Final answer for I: 1.6 angstrom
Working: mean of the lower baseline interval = 14.2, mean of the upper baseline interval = 12.3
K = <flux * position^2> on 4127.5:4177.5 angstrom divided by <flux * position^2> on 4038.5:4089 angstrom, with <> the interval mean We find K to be 1.12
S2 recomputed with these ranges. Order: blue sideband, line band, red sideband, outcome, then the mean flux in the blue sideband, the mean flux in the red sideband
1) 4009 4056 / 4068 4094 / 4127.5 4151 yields 6.4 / 15.4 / 13.4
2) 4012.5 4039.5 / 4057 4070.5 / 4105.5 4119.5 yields 1.6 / 15.8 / 13.4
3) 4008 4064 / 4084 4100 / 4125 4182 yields 2.5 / 15.2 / 13.6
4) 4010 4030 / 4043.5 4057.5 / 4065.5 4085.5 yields -0.9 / 15.9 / 11.3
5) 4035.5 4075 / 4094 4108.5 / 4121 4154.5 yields 0.3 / 13.9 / 13.5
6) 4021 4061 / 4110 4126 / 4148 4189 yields 0.9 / 15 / 13.7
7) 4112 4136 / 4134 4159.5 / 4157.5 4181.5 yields 0.3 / 13.4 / 13.8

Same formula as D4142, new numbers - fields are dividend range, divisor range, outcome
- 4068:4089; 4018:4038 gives 0.69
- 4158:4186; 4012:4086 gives 1.04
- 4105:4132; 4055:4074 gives 1.04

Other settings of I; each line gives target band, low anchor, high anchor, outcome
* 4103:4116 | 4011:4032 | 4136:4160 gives 0.89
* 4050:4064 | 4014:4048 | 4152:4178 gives 0.56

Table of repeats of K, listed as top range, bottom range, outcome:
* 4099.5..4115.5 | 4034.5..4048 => 0.91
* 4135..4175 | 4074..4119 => 1.15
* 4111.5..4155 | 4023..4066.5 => 0.95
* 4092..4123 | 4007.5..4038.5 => 0.88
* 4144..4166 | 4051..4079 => 1.14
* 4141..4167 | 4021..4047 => 0.94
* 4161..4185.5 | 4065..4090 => 1.34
